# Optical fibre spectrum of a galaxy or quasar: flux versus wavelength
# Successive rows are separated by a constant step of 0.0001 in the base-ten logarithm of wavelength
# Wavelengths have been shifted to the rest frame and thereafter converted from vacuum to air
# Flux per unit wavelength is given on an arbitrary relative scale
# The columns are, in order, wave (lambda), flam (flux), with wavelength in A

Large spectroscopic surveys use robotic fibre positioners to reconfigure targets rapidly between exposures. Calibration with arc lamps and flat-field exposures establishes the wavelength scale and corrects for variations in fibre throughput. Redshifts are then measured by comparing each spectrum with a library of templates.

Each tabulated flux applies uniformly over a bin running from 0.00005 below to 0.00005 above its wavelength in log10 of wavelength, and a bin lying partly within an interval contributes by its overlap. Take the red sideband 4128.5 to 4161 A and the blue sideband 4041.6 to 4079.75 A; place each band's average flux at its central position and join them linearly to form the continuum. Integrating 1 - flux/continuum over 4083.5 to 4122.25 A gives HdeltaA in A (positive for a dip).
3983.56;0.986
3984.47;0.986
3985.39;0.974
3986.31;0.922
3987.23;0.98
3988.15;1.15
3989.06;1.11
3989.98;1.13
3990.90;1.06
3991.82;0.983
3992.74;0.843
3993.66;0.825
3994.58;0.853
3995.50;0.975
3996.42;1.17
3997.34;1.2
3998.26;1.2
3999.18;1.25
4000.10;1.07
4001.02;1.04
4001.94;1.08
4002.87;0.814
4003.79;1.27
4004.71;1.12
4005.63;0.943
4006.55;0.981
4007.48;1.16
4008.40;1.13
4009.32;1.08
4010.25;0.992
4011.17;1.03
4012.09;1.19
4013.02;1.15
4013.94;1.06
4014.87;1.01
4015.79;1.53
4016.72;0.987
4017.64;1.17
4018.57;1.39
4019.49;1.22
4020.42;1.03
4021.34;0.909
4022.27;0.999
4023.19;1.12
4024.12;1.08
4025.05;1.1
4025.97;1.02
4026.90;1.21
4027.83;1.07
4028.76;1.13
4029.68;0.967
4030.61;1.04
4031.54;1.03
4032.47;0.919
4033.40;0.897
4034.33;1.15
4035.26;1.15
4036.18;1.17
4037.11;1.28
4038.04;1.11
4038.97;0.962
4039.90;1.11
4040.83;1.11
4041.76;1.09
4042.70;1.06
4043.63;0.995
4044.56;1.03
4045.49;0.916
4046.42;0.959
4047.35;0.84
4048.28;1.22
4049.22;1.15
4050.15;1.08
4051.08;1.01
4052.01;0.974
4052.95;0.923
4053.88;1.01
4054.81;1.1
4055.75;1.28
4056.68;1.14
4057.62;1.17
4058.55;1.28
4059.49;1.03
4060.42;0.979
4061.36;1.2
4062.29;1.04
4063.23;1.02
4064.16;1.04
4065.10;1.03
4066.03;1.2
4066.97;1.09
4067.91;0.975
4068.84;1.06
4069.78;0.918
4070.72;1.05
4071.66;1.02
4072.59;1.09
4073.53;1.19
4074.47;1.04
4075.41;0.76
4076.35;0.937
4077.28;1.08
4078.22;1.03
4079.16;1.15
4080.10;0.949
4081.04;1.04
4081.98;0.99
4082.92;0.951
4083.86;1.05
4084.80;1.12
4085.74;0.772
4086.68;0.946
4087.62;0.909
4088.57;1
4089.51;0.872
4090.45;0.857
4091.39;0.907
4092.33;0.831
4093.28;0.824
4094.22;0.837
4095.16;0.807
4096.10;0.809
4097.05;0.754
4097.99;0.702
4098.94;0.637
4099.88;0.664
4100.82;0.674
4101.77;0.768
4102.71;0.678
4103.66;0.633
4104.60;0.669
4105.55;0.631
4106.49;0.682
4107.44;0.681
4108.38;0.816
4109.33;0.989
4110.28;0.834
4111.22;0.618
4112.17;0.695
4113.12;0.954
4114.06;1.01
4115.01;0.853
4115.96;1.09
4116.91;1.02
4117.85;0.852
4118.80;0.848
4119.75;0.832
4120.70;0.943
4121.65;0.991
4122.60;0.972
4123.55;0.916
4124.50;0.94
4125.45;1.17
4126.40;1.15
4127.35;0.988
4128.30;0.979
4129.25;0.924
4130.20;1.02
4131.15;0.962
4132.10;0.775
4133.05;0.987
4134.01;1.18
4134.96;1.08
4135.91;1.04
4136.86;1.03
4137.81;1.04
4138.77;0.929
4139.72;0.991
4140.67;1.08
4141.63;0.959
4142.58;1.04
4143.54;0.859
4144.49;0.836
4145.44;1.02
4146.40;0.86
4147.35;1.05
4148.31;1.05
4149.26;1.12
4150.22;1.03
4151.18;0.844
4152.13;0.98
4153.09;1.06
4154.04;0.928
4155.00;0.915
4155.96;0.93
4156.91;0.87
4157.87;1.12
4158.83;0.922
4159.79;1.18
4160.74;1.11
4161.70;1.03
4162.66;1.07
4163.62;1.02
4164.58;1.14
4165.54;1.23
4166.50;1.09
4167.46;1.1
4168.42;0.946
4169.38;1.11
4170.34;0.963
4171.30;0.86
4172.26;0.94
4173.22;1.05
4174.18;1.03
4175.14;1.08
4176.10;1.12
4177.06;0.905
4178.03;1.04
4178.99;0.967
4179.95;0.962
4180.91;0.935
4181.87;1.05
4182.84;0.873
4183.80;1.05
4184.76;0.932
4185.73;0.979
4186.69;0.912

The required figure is 7.2 A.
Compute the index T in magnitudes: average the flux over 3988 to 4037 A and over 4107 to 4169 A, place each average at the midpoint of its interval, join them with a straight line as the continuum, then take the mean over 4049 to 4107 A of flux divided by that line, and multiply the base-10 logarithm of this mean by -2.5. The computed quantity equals 0.09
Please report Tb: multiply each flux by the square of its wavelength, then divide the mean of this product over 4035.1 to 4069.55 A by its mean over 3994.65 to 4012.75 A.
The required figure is 1.01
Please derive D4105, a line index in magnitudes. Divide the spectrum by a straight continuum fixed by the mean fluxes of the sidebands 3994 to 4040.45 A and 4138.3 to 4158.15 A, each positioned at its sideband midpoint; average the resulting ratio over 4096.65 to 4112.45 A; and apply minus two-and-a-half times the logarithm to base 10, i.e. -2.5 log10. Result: 0.38 mag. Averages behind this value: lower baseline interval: 1.09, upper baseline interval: 0.974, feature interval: 0.713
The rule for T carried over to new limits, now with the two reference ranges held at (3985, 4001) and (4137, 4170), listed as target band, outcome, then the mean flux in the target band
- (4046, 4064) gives -0.04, 1.07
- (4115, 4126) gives 0.07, 0.957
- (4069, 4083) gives 0.01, 1.02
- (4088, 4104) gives 0.29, 0.781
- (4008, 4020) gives -0.11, 1.15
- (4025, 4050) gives -0.03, 1.06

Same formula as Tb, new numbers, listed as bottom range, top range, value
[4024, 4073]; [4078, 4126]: 0.83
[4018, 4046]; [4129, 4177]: 1.00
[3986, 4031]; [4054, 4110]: 0.90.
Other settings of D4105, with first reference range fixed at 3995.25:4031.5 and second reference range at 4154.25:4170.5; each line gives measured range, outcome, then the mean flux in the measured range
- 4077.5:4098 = 0.17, 0.92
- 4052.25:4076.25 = 0.02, 1.06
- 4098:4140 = 0.19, 0.887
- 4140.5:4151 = 0.07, 0.984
